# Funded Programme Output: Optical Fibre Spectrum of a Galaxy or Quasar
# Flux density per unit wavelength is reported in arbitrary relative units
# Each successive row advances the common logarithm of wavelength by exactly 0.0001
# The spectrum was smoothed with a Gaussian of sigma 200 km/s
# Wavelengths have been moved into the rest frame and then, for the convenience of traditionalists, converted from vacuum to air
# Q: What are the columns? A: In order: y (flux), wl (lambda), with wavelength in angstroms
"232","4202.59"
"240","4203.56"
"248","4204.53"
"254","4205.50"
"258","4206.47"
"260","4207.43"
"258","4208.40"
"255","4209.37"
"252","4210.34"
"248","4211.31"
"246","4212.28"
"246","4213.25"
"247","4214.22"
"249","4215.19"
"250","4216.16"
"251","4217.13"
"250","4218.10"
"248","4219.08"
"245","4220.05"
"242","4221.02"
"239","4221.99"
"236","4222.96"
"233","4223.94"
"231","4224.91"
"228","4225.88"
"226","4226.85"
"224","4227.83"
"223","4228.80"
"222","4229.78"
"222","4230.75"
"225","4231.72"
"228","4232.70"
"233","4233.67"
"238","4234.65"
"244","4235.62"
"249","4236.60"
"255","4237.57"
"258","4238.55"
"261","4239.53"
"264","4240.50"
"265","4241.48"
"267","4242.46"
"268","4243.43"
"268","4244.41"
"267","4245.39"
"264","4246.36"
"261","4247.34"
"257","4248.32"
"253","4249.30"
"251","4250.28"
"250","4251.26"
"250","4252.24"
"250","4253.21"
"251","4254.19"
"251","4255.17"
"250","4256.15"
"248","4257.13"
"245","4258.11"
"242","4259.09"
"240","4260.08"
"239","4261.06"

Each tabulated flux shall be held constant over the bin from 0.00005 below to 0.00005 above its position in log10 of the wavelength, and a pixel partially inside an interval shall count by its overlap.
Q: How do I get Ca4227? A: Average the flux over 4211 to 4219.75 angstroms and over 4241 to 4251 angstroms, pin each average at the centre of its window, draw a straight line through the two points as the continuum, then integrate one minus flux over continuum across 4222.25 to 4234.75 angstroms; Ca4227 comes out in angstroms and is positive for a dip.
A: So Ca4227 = 1.3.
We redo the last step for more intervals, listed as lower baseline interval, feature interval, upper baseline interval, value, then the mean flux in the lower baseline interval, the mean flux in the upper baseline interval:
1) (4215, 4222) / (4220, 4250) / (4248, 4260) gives 0.4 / 247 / 249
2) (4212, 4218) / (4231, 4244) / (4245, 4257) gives 0.1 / 249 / 254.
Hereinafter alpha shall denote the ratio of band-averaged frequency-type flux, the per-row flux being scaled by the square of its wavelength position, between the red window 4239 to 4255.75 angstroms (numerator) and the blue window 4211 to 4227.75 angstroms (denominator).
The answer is 1.09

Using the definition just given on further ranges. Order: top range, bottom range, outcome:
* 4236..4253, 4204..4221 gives 1.05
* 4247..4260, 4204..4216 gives 1.01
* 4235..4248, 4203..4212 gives 1.05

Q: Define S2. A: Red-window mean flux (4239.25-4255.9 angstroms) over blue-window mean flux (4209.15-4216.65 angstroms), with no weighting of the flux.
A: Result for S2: 1.0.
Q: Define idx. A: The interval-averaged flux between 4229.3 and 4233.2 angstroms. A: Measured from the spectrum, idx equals 225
